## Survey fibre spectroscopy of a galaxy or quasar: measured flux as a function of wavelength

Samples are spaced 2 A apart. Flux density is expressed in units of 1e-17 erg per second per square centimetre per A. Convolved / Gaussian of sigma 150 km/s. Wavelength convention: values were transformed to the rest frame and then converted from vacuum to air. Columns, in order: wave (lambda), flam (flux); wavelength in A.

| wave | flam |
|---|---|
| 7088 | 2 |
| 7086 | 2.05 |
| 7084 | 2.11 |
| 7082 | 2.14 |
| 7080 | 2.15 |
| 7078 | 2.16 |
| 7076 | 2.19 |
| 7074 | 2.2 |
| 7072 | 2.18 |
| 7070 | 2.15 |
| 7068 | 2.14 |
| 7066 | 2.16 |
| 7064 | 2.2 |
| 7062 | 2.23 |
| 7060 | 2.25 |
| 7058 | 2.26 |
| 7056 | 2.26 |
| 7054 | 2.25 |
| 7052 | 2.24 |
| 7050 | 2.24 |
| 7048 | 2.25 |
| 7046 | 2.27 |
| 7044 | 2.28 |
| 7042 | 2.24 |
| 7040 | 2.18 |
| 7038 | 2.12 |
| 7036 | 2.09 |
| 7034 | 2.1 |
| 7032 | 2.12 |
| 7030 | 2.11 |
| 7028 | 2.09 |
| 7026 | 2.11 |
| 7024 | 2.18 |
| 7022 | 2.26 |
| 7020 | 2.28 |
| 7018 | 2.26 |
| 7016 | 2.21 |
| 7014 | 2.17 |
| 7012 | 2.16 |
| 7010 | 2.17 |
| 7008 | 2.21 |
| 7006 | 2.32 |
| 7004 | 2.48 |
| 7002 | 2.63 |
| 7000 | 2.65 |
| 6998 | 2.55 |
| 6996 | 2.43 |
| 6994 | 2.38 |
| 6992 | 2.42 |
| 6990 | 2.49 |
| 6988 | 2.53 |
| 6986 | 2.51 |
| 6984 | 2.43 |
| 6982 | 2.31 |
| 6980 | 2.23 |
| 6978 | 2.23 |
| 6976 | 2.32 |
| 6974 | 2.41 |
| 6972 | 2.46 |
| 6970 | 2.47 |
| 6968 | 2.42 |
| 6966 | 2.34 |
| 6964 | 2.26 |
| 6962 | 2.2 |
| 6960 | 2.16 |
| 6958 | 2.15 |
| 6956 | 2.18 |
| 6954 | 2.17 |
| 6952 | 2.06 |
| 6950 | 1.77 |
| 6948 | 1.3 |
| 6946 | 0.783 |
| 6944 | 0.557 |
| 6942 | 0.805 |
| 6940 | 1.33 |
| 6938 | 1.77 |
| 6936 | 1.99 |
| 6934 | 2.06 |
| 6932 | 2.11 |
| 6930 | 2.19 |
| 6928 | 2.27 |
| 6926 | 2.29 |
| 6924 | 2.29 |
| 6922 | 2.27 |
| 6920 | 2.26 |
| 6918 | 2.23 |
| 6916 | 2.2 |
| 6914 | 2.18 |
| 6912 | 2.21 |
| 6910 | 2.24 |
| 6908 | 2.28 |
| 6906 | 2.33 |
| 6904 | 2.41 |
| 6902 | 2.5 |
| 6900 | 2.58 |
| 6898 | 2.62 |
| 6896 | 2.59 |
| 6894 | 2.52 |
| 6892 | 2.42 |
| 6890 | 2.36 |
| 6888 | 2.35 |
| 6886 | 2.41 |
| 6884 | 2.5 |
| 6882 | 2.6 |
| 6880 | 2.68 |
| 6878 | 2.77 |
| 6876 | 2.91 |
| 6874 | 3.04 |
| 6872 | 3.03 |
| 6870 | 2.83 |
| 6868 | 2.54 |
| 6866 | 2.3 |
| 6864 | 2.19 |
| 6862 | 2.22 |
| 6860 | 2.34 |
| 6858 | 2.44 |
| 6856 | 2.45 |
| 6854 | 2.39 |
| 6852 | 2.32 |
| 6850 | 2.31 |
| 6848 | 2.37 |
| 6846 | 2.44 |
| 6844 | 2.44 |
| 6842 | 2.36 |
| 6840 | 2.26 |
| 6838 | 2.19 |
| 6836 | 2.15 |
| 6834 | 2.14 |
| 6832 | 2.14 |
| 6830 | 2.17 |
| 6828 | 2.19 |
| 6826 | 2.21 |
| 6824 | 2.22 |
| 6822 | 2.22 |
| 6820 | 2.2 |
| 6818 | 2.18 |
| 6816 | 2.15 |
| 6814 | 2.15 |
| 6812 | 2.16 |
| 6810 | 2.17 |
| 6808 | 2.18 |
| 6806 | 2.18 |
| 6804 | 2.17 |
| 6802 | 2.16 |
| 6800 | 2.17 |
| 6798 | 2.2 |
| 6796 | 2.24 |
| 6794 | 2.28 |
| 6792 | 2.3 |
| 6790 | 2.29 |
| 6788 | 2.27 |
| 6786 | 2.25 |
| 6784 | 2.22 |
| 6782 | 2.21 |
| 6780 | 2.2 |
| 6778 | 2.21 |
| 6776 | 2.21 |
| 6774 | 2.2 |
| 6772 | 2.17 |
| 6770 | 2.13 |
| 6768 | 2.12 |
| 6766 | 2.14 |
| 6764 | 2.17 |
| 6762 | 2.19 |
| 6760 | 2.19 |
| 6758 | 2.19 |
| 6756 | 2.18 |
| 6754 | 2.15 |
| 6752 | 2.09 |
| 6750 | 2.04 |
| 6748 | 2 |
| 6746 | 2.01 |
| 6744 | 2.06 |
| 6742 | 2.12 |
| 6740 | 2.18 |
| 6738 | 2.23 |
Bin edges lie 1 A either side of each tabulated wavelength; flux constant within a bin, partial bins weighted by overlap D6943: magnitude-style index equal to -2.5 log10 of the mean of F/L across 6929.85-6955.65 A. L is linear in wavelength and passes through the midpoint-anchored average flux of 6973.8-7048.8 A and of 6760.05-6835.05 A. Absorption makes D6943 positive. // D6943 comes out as 0.374 mag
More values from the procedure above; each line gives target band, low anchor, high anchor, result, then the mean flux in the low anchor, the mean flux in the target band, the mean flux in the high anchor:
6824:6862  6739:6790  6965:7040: -0.04 mag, 2.16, 2.29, 2.31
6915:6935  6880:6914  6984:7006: 0.11 mag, 2.43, 2.22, 2.5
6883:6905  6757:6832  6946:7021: -0.11 mag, 2.2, 2.48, 2.27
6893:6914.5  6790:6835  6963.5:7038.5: -0.07 mag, 2.19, 2.41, 2.32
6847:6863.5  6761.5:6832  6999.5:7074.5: -0.07 mag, 2.2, 2.35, 2.23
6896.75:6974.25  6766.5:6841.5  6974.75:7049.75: 0.09 mag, 2.2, 2.08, 2.29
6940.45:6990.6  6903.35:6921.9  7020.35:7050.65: 0.09 mag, 2.26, 2.05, 2.18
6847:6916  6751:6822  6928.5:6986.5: -0.19 mag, 2.19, 2.47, 2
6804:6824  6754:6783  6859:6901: 0.08 mag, 2.18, 2.18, 2.56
